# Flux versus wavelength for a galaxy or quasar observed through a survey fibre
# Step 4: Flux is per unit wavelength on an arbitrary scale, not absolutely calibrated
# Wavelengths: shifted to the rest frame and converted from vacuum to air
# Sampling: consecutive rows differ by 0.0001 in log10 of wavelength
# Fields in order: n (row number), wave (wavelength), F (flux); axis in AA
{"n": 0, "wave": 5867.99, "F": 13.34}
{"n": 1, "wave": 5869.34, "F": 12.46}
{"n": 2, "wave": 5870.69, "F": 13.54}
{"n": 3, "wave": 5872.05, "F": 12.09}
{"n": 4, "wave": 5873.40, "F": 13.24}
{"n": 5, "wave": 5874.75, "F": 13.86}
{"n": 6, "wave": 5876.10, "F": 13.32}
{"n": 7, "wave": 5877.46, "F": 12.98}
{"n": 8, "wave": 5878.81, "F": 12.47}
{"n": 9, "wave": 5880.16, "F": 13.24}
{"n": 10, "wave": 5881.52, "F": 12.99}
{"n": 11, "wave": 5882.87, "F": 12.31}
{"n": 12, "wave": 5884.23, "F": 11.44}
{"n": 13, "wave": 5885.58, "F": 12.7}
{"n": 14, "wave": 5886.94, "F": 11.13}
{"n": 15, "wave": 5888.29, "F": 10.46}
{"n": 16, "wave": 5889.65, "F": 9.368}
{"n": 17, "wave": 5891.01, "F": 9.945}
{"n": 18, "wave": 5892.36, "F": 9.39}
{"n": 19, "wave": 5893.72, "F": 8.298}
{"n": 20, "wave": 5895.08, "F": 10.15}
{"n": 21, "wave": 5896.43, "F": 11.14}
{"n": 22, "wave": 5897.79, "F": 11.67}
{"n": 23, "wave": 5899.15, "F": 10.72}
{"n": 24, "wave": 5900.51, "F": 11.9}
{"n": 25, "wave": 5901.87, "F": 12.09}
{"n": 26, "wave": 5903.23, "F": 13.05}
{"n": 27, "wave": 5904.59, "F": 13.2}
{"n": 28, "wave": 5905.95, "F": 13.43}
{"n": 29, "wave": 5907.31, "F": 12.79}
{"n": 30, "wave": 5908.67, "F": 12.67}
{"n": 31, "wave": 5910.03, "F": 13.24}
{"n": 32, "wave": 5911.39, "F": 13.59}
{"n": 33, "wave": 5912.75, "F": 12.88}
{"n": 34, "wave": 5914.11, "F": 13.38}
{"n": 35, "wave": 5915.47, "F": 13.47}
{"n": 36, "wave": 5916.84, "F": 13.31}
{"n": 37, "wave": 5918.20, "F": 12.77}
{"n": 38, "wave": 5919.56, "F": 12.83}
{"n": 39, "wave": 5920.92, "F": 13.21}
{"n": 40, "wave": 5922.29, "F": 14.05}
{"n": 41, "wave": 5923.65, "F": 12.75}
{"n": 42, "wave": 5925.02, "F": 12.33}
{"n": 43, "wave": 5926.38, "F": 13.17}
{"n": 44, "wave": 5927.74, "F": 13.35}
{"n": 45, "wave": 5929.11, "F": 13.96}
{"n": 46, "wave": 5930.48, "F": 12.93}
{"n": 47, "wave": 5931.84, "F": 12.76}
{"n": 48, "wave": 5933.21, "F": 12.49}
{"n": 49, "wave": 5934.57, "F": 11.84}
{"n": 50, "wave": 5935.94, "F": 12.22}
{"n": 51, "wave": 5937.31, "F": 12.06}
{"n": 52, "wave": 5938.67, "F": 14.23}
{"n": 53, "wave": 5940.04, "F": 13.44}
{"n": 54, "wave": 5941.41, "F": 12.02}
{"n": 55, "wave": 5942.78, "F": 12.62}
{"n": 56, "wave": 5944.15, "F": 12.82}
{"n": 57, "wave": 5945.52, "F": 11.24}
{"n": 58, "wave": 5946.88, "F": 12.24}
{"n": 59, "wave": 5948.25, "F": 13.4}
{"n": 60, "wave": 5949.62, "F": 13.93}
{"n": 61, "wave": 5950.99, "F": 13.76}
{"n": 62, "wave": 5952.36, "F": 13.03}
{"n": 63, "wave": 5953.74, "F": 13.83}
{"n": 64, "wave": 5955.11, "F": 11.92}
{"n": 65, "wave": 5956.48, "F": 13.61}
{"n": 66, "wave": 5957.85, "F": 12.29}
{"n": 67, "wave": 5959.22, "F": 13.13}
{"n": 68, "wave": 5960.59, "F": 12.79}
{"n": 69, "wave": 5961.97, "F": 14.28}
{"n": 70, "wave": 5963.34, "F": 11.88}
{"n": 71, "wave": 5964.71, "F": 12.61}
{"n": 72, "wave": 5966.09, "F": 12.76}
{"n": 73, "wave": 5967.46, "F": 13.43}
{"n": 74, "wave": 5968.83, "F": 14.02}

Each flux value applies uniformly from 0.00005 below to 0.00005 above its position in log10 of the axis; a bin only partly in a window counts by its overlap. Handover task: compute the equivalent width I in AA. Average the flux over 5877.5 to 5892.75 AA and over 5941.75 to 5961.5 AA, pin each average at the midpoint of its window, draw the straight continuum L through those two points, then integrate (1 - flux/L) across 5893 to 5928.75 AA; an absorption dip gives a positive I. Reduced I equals -1.4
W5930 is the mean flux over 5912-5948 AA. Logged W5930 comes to 12.9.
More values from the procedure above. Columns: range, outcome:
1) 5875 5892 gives 11.9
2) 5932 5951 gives 12.7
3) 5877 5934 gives 12.3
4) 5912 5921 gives 13.1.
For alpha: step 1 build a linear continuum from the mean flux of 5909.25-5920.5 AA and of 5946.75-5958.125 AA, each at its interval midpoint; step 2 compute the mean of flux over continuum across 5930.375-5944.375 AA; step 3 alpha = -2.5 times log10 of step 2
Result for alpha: 0.04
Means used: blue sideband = 13.2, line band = 12.7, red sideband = 13.2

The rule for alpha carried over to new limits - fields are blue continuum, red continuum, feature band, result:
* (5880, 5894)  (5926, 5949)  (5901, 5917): -0.113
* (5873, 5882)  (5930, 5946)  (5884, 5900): 0.231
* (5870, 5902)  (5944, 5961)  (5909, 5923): -0.087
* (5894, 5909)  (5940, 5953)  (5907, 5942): -0.051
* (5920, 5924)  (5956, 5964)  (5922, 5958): 0.024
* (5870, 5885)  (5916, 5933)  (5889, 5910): 0.142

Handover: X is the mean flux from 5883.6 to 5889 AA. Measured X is 11.4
